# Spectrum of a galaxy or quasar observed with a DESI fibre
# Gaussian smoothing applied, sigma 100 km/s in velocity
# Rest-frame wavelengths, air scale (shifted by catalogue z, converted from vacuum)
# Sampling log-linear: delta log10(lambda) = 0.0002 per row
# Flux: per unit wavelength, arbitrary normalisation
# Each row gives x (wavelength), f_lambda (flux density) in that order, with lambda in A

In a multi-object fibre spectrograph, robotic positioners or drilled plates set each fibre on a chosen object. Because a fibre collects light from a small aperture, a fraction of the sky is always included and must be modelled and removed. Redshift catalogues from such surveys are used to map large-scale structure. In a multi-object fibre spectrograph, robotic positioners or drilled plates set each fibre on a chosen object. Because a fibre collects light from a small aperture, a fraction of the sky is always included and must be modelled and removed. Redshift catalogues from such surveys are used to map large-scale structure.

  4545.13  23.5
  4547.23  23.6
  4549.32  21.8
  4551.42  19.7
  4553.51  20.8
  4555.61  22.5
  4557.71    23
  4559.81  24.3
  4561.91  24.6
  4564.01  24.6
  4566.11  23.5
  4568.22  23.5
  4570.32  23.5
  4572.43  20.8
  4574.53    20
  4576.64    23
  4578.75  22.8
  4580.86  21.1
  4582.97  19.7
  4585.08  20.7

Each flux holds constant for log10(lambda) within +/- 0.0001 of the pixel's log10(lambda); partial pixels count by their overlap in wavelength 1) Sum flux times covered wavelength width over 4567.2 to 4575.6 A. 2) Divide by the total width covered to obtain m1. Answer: 22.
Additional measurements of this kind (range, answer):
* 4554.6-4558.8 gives 22.8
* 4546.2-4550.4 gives 22.7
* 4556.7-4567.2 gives 24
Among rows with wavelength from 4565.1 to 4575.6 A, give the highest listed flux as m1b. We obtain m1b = 23.5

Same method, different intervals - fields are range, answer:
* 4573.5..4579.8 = 23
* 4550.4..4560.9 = 24.3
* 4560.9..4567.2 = 24.6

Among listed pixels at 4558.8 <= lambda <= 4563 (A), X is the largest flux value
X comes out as 24.6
